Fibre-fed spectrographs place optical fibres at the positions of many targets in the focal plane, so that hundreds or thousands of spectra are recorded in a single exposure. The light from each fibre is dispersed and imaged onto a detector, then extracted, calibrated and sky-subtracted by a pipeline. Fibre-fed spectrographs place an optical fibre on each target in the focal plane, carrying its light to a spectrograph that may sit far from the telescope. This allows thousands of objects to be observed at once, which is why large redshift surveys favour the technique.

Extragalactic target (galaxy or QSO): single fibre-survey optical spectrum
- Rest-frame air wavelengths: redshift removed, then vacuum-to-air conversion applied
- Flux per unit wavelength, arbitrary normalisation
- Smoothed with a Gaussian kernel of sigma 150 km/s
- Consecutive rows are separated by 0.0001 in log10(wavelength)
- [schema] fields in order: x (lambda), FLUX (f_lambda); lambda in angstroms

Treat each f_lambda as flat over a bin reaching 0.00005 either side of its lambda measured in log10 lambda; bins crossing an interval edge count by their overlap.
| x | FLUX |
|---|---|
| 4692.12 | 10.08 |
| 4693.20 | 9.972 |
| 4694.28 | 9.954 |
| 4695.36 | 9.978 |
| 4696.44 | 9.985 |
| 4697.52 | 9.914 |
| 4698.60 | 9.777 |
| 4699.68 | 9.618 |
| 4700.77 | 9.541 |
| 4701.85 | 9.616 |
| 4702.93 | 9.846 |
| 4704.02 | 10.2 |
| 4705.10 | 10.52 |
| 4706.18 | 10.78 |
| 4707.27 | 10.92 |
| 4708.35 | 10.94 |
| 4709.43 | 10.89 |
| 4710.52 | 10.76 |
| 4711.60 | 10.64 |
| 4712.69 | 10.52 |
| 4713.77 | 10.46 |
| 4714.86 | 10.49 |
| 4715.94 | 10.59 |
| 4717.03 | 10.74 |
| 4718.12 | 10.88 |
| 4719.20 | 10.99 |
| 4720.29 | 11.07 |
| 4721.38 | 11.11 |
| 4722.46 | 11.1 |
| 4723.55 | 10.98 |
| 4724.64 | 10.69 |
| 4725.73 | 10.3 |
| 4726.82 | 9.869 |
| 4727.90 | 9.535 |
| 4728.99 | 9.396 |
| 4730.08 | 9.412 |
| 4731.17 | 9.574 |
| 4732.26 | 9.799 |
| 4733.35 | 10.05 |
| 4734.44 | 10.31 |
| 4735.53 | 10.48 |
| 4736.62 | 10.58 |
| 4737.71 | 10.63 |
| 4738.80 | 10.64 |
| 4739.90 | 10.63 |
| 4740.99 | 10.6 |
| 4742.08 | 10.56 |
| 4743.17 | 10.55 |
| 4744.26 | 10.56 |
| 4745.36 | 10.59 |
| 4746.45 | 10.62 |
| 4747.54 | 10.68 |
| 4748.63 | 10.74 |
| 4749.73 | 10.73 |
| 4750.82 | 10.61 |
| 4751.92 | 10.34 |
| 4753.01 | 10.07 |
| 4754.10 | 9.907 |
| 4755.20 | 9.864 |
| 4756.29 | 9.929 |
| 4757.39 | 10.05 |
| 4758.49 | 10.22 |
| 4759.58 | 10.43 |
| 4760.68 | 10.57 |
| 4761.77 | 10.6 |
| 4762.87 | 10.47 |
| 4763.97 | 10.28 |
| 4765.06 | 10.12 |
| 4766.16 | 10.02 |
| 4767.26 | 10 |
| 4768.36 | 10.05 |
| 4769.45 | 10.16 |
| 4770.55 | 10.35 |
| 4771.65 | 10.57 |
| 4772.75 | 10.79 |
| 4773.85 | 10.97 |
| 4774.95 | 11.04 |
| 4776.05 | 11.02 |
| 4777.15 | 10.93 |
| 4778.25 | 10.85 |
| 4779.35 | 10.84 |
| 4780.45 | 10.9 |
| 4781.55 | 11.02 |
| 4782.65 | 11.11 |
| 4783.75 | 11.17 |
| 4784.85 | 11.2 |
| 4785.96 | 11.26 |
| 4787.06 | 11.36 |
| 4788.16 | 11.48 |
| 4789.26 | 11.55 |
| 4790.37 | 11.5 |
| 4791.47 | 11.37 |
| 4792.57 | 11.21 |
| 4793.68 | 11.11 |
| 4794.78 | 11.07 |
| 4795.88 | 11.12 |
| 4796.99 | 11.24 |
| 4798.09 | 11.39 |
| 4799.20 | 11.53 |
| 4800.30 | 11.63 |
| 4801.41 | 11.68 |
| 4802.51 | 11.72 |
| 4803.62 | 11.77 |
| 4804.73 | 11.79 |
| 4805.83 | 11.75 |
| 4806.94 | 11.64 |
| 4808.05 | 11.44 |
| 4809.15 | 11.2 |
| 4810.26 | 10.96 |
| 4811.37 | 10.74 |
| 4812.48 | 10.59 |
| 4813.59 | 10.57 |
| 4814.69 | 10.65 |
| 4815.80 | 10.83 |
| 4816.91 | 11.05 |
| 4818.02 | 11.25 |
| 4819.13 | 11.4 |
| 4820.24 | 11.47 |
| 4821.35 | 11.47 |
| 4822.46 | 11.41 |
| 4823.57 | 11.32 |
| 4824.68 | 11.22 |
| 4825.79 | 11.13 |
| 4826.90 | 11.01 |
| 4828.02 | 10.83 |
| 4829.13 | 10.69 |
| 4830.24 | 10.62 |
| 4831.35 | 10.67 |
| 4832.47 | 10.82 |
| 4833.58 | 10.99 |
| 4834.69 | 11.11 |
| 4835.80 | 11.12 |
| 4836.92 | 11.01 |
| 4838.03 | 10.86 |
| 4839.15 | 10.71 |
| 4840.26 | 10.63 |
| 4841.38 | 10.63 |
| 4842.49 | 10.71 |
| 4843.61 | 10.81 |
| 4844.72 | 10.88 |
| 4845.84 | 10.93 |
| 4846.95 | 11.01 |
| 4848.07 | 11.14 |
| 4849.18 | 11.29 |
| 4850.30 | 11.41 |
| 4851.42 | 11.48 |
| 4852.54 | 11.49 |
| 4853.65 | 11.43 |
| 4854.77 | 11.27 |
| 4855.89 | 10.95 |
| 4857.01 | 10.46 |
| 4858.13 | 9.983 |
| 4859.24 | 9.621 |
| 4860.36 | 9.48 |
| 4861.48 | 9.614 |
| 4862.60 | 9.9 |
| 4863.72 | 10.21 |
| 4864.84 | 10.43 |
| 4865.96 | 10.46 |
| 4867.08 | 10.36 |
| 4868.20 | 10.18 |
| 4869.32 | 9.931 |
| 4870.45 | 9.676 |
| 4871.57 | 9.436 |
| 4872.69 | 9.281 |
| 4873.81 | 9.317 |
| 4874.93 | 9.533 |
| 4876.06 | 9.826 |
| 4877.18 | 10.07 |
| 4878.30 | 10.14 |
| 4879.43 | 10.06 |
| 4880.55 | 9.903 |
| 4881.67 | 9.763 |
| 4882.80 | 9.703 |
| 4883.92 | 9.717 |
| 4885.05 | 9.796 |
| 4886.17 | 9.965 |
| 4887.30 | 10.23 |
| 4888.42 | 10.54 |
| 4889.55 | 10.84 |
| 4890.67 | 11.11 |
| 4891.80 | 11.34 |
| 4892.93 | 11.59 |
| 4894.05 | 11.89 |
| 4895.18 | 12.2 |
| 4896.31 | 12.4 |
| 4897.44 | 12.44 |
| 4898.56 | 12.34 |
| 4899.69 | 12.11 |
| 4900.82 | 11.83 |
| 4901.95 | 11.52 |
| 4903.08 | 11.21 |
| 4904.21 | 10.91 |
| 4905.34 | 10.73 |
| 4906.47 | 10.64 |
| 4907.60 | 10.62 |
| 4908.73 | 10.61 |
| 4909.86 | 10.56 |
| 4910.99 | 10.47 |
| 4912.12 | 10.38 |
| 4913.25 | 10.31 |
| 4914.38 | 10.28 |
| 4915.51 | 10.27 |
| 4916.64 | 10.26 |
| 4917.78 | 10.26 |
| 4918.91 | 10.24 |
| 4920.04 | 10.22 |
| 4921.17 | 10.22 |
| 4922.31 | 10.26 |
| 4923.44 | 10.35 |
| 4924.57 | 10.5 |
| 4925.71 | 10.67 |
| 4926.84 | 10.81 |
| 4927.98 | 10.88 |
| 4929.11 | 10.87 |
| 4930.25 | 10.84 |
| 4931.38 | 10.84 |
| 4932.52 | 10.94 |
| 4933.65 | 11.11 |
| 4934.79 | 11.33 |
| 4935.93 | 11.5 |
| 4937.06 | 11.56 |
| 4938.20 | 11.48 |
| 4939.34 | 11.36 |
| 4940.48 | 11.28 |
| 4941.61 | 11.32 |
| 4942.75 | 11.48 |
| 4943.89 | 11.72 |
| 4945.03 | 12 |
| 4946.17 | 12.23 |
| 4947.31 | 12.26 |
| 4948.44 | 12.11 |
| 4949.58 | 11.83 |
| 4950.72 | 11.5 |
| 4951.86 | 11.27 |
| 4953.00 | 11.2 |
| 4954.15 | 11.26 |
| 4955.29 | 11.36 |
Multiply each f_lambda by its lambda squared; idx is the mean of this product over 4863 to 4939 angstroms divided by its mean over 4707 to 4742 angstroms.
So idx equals 1.09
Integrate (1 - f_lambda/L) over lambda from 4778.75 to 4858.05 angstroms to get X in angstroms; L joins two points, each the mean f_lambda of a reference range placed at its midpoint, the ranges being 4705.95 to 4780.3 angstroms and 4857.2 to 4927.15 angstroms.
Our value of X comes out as -5.0 angstroms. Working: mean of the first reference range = 10.5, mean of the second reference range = 10.5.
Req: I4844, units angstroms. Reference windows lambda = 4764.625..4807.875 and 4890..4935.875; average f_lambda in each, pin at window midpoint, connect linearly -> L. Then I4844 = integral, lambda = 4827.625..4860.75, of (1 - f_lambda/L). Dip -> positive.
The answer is 0.6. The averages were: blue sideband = 11.1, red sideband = 11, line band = 10.8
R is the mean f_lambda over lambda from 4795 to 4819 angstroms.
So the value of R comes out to 11.3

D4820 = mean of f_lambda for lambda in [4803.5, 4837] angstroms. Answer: 11.1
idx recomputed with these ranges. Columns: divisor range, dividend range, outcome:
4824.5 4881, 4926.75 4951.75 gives 1.13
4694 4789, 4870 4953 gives 1.11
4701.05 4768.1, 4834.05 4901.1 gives 1.08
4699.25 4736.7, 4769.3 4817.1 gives 1.11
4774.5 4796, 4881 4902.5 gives 1.04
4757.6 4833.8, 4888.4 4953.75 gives 1.07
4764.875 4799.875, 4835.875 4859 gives 1.03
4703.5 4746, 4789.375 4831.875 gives 1.11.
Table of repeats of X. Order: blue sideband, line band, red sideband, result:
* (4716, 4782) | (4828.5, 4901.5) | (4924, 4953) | 2.3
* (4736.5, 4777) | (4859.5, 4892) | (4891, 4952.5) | 2.8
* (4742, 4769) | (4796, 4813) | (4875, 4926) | -1.5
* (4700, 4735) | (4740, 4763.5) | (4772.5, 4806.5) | 0.8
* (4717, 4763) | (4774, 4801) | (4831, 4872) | -1.8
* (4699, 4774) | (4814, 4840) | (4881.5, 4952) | -0.8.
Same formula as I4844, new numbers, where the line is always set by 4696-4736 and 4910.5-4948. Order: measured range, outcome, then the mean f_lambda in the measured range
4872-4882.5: 1.0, 9.76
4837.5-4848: -0.1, 10.8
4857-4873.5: 1.3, 9.91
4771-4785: -0.6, 10.9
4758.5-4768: 0.2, 10.3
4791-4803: -0.9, 11.4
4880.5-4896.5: 0.1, 10.7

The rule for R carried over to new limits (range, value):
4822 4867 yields 10.8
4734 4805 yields 10.8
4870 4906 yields 10.7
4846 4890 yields 10.3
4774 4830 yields 11.2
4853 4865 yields 10.3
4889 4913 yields 11.3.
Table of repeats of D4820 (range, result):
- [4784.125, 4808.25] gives 11.4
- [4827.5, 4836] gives 10.9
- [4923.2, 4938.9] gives 11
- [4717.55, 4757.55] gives 10.4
